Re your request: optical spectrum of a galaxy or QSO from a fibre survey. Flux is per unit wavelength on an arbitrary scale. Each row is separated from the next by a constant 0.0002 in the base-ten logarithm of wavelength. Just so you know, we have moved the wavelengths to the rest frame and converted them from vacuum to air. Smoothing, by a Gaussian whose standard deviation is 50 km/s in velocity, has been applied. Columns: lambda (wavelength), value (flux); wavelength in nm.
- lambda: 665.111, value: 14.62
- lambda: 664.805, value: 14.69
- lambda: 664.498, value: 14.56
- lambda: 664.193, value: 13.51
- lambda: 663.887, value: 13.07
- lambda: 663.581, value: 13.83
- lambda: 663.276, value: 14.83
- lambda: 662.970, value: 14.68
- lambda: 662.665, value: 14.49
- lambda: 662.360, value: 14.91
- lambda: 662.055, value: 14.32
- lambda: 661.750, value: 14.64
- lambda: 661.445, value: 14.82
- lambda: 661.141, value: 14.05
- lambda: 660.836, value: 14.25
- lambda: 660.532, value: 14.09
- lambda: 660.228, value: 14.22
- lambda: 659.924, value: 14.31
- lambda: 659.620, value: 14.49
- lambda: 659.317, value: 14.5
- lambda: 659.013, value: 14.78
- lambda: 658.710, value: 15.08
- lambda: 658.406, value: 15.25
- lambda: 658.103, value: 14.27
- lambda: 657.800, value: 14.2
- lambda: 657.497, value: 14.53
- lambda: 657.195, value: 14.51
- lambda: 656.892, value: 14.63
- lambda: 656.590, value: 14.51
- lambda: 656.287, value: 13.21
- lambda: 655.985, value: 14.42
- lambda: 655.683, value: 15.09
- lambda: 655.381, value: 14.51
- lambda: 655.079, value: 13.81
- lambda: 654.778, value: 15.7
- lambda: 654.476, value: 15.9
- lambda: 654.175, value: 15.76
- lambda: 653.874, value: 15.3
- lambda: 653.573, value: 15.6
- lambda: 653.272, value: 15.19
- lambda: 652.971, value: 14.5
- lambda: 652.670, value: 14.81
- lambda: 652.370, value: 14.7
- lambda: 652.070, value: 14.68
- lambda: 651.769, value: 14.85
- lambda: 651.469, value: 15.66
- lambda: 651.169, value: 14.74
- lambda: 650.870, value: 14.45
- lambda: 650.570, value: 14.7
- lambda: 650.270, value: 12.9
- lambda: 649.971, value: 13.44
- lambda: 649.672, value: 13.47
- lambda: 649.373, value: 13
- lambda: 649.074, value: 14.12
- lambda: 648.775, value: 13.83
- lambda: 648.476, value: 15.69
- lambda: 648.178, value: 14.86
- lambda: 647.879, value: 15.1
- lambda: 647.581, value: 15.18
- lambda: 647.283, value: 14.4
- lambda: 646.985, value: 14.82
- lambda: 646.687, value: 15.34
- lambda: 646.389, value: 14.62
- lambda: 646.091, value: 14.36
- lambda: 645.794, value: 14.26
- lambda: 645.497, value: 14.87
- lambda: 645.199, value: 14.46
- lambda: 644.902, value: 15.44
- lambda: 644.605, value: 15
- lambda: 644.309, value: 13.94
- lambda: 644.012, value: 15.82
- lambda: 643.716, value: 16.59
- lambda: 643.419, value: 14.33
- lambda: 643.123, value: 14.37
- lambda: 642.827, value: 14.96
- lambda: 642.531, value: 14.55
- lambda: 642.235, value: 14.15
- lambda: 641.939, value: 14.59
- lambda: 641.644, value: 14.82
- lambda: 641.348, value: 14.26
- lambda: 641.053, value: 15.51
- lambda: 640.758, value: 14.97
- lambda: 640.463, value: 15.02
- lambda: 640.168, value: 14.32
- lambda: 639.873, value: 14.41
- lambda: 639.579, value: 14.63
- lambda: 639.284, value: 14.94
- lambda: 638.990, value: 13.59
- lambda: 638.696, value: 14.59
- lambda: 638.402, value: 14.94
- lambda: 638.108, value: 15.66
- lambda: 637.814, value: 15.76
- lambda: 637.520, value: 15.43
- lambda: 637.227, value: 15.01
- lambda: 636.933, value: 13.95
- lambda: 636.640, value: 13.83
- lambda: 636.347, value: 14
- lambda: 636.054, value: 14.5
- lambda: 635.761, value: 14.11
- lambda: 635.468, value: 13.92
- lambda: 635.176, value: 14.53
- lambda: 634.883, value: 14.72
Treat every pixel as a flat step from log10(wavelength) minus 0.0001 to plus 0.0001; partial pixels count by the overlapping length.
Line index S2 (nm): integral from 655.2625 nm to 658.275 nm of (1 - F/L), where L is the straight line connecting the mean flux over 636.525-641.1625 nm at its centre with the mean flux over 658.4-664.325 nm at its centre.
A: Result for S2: 0.02 nm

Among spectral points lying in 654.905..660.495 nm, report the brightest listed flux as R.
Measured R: 15.25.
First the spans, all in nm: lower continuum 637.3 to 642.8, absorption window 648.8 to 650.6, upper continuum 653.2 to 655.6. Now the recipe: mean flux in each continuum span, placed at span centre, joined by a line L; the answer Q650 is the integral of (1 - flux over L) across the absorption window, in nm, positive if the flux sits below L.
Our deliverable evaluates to 0.183 nm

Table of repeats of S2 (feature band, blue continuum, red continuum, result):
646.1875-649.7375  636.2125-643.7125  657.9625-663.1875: 0.02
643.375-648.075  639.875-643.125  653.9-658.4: -0.08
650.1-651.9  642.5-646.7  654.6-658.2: 0.01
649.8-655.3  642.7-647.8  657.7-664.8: -0.06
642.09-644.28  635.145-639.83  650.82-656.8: -0.03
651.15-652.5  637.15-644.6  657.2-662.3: -0.03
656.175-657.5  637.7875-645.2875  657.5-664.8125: 0.02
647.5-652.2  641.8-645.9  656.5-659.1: 0.11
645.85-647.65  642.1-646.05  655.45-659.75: 0.00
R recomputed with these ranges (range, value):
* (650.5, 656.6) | 15.9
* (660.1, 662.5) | 14.91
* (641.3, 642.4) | 14.82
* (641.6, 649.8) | 16.59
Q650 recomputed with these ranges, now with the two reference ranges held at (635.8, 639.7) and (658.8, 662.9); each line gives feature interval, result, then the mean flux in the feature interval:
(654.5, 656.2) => -0.03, 14.7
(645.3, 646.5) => 0.01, 14.5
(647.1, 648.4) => -0.03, 14.9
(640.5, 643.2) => -0.01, 14.7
